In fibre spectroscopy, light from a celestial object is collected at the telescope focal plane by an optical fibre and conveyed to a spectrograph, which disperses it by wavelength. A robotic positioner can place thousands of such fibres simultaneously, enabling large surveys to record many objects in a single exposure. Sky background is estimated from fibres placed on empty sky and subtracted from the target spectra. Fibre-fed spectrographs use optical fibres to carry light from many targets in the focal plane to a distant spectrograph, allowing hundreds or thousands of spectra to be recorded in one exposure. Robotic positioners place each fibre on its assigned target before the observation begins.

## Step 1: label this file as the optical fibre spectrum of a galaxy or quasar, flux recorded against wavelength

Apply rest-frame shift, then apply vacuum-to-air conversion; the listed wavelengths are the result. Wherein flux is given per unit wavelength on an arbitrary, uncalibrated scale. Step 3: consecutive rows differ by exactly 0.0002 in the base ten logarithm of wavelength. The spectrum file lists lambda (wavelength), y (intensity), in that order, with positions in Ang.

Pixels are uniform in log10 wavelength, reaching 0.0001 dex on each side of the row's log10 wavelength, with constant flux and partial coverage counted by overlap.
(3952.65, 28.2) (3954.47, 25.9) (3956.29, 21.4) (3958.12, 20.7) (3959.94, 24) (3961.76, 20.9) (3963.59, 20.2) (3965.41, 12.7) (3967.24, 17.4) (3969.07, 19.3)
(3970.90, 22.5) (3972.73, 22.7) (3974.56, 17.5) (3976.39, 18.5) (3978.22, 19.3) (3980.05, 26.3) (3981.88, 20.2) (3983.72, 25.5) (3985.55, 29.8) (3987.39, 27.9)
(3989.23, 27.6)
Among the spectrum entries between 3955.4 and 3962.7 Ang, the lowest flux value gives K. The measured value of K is 20.7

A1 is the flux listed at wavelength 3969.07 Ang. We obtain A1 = 19.3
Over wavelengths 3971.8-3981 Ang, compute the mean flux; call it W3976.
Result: 20.9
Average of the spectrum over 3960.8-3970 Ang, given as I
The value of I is 18.1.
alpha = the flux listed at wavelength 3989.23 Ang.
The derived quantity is 27.6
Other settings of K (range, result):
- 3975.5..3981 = 18.5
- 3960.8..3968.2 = 12.7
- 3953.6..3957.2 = 21.4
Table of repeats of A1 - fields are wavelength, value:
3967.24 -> 17.4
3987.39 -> 27.9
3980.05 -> 26.3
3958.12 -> 20.7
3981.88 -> 20.2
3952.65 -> 28.2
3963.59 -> 20.2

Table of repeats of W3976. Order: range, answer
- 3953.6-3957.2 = 23.6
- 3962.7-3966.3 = 16.5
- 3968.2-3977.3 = 20.1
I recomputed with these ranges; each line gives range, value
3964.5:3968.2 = 15.1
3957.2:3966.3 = 19.7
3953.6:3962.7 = 22.5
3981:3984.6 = 22.8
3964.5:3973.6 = 18.9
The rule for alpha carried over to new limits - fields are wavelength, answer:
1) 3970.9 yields 22.5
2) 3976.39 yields 18.5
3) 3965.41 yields 12.7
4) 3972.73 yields 22.7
